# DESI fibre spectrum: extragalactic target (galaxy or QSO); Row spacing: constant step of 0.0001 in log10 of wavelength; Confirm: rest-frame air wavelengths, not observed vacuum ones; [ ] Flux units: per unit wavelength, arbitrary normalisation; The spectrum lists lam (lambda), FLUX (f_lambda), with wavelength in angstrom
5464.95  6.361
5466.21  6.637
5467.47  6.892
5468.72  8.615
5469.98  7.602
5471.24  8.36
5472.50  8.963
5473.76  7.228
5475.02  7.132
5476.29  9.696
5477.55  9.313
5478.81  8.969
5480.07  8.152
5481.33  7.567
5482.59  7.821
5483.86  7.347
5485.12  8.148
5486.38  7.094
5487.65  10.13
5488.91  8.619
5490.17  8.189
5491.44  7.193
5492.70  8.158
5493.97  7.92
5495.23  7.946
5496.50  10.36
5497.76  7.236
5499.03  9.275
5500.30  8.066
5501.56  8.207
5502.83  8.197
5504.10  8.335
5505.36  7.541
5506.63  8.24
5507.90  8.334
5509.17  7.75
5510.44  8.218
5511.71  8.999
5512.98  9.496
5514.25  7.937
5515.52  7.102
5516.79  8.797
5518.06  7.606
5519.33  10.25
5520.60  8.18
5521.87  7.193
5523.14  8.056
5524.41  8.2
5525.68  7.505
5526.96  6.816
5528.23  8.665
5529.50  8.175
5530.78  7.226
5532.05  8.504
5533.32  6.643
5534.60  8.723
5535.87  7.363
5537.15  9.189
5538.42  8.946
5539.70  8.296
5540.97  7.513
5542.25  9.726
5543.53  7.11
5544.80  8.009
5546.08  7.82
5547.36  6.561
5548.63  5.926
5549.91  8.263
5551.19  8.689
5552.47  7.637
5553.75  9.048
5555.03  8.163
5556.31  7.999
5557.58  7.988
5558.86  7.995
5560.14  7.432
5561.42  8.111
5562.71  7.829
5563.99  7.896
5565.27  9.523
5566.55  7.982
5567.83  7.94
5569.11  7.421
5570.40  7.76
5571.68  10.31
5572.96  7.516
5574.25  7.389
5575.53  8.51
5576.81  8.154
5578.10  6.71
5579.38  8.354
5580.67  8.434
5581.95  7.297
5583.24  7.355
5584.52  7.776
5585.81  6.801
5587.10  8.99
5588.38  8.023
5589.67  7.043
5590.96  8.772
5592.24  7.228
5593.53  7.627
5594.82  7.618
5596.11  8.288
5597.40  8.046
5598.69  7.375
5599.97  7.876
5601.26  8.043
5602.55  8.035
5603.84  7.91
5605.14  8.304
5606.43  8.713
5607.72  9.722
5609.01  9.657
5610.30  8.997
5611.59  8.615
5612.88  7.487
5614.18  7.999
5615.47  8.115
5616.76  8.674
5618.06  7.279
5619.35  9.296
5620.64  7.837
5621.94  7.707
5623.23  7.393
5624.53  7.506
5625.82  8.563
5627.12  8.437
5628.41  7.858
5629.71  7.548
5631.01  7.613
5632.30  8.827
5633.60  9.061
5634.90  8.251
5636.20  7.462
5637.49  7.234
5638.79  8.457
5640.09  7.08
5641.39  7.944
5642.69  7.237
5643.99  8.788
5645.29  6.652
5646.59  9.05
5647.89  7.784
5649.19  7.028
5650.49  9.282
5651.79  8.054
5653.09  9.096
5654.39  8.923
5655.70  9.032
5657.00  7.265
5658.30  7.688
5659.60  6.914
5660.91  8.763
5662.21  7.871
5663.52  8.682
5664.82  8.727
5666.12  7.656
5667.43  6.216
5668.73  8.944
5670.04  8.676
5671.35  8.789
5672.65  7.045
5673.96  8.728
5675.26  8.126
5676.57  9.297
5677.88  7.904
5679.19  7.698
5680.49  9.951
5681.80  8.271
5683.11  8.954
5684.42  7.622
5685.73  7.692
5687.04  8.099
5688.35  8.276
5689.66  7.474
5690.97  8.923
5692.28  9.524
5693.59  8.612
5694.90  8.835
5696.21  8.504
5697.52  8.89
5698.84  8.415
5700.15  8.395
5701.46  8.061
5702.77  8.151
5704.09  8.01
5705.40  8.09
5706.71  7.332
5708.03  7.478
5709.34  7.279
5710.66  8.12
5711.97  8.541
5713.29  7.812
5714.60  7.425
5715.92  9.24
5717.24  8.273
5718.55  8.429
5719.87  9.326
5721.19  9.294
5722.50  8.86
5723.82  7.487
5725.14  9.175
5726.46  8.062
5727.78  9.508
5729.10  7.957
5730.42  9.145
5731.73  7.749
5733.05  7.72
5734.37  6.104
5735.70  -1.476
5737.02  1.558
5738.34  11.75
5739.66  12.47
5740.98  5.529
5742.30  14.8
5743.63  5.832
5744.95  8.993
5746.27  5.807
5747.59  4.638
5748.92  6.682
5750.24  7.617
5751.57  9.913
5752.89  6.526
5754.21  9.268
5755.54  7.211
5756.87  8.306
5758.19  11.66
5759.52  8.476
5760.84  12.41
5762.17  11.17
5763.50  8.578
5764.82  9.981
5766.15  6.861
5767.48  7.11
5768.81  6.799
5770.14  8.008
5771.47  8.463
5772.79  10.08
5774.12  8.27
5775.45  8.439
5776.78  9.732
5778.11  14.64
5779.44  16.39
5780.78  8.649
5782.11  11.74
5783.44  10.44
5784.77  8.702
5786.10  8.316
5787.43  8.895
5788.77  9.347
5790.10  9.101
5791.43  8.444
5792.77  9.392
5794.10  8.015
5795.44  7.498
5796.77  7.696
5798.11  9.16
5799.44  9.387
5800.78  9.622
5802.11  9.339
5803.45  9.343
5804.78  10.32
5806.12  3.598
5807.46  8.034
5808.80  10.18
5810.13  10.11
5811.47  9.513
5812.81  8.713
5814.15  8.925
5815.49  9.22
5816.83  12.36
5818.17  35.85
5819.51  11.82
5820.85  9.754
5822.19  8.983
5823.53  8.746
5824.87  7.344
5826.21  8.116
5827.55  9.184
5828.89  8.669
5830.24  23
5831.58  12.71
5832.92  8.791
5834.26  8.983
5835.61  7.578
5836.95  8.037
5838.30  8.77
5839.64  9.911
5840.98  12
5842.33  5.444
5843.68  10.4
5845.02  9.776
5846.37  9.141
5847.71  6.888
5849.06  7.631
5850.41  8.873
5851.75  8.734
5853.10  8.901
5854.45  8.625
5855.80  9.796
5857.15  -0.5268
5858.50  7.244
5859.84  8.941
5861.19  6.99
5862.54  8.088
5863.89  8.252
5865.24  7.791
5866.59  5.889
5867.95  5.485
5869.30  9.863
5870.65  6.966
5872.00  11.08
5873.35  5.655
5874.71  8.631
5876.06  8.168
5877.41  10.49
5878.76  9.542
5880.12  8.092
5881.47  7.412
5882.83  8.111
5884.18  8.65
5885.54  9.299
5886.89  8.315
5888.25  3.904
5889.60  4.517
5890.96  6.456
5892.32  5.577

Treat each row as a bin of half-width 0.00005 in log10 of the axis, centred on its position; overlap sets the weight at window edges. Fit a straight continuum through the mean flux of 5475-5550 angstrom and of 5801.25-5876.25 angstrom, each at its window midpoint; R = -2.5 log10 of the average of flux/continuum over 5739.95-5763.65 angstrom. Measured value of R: 0.05 mag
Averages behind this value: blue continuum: 8.14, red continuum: 9.3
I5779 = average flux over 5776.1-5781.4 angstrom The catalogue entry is 12.4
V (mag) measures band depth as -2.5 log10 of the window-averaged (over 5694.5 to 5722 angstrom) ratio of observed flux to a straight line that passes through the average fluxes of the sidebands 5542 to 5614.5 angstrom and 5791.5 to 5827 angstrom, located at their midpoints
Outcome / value 0.11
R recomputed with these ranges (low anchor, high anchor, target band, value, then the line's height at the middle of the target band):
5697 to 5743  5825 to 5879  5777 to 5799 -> -0.165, 8.39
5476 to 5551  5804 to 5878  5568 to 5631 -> 0.054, 8.45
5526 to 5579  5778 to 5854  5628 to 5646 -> 0.100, 8.61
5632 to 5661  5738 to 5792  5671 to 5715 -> 0.031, 8.49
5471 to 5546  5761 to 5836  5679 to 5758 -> 0.178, 9.5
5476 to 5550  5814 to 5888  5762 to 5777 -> 0.060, 8.99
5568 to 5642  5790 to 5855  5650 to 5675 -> 0.037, 8.51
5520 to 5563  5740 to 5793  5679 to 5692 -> 0.037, 8.65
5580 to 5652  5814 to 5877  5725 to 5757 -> 0.157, 8.78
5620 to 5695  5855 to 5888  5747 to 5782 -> -0.147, 7.97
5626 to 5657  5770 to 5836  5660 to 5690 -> 0.039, 8.54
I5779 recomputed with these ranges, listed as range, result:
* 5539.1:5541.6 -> 7.92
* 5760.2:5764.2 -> 10.7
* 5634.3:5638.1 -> 7.66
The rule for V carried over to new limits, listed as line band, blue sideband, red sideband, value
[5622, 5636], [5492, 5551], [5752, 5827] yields 0.09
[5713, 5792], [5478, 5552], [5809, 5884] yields 0.04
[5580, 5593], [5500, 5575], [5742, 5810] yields 0.07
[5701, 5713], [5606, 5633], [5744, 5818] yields 0.12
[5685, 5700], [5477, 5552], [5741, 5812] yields 0.03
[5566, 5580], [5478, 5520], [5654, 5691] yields 0.03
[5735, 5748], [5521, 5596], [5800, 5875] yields 0.25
